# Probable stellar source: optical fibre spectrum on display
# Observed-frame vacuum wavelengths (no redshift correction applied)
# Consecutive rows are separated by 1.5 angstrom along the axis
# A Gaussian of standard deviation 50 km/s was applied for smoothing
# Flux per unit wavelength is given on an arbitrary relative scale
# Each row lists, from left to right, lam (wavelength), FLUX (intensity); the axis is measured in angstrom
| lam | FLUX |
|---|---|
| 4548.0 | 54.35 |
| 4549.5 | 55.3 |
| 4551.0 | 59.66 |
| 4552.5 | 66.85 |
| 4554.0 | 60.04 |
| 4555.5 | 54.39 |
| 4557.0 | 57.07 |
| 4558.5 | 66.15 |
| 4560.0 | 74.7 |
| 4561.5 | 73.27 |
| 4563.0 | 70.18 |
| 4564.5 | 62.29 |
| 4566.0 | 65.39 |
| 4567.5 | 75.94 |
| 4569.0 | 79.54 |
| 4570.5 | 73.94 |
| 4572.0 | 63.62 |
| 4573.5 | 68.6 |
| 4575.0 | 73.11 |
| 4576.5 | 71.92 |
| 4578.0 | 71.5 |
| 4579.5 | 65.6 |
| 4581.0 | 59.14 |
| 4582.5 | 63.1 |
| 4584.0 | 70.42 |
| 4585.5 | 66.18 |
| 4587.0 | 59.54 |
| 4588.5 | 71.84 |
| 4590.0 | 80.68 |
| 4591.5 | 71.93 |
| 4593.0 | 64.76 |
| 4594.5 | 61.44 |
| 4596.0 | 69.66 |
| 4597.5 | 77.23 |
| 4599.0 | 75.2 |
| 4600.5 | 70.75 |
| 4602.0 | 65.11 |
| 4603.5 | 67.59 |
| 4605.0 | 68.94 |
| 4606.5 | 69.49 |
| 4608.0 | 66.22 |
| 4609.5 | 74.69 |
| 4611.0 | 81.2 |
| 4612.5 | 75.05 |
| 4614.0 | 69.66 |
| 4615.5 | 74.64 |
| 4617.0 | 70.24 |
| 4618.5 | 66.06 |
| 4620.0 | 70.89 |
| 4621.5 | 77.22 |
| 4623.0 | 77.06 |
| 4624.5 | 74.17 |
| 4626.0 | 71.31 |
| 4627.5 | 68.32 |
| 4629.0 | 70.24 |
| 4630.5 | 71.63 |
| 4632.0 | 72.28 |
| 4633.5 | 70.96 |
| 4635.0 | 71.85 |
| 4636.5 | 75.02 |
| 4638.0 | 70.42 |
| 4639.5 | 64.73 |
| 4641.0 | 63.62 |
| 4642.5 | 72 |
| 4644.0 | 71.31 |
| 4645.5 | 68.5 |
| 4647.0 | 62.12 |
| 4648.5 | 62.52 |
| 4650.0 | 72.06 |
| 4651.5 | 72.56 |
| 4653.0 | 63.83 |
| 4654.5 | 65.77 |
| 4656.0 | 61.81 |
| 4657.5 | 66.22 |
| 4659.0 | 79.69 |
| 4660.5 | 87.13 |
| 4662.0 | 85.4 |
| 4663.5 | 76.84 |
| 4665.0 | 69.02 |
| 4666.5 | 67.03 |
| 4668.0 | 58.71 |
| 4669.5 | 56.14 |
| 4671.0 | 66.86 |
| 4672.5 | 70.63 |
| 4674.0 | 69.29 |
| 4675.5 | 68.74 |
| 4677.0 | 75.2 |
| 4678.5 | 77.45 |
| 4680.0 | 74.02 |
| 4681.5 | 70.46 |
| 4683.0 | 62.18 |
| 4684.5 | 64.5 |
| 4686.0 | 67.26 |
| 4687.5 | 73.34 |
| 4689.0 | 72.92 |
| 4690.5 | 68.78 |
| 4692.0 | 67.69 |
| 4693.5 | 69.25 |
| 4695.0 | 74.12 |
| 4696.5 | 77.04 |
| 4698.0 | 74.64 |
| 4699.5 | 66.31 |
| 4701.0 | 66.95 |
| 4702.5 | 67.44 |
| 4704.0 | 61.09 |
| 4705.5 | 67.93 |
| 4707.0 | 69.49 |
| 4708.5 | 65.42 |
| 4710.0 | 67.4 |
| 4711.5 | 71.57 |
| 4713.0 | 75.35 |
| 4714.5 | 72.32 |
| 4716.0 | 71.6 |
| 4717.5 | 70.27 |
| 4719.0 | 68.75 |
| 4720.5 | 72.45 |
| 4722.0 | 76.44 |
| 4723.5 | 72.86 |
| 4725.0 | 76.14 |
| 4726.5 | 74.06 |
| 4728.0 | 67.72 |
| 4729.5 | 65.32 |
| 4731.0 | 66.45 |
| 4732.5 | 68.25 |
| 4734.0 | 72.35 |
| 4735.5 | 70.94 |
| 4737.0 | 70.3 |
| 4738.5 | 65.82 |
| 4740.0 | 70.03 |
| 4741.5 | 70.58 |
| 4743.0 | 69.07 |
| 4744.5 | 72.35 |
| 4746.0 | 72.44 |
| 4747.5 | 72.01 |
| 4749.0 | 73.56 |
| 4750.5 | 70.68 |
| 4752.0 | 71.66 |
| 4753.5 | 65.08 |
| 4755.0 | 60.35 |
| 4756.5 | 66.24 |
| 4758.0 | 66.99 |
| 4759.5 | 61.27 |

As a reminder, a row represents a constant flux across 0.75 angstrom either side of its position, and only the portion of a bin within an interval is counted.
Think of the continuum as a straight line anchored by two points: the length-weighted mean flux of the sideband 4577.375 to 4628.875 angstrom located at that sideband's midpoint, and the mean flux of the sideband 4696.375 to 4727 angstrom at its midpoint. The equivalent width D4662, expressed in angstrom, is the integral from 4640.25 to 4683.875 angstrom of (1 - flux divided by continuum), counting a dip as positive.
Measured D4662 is 0.5 angstrom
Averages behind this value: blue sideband 70.2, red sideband 70.6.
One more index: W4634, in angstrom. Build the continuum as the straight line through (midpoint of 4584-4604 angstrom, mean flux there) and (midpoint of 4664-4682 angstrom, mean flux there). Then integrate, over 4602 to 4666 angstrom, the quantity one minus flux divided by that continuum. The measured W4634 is -1.9 angstrom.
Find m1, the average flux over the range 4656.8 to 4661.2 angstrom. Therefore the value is 77.7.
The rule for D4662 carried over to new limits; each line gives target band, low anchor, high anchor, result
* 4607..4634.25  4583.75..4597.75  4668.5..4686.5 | -1.4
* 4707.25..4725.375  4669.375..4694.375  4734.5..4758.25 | -0.6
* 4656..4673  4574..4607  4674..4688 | -0.2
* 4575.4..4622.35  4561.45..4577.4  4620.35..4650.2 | 0.3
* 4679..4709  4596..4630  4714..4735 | 0.9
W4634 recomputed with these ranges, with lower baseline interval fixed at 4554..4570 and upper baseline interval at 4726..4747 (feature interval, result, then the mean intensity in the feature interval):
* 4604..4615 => -0.64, 72.1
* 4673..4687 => -0.20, 70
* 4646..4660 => 0.19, 67.8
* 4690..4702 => -0.24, 70.6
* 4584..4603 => -0.43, 69.5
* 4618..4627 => -0.60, 72.8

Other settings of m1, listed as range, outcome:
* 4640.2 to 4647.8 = 67.5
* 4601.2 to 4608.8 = 67.5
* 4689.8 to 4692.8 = 68.2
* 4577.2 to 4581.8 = 65.5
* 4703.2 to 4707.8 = 66.2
